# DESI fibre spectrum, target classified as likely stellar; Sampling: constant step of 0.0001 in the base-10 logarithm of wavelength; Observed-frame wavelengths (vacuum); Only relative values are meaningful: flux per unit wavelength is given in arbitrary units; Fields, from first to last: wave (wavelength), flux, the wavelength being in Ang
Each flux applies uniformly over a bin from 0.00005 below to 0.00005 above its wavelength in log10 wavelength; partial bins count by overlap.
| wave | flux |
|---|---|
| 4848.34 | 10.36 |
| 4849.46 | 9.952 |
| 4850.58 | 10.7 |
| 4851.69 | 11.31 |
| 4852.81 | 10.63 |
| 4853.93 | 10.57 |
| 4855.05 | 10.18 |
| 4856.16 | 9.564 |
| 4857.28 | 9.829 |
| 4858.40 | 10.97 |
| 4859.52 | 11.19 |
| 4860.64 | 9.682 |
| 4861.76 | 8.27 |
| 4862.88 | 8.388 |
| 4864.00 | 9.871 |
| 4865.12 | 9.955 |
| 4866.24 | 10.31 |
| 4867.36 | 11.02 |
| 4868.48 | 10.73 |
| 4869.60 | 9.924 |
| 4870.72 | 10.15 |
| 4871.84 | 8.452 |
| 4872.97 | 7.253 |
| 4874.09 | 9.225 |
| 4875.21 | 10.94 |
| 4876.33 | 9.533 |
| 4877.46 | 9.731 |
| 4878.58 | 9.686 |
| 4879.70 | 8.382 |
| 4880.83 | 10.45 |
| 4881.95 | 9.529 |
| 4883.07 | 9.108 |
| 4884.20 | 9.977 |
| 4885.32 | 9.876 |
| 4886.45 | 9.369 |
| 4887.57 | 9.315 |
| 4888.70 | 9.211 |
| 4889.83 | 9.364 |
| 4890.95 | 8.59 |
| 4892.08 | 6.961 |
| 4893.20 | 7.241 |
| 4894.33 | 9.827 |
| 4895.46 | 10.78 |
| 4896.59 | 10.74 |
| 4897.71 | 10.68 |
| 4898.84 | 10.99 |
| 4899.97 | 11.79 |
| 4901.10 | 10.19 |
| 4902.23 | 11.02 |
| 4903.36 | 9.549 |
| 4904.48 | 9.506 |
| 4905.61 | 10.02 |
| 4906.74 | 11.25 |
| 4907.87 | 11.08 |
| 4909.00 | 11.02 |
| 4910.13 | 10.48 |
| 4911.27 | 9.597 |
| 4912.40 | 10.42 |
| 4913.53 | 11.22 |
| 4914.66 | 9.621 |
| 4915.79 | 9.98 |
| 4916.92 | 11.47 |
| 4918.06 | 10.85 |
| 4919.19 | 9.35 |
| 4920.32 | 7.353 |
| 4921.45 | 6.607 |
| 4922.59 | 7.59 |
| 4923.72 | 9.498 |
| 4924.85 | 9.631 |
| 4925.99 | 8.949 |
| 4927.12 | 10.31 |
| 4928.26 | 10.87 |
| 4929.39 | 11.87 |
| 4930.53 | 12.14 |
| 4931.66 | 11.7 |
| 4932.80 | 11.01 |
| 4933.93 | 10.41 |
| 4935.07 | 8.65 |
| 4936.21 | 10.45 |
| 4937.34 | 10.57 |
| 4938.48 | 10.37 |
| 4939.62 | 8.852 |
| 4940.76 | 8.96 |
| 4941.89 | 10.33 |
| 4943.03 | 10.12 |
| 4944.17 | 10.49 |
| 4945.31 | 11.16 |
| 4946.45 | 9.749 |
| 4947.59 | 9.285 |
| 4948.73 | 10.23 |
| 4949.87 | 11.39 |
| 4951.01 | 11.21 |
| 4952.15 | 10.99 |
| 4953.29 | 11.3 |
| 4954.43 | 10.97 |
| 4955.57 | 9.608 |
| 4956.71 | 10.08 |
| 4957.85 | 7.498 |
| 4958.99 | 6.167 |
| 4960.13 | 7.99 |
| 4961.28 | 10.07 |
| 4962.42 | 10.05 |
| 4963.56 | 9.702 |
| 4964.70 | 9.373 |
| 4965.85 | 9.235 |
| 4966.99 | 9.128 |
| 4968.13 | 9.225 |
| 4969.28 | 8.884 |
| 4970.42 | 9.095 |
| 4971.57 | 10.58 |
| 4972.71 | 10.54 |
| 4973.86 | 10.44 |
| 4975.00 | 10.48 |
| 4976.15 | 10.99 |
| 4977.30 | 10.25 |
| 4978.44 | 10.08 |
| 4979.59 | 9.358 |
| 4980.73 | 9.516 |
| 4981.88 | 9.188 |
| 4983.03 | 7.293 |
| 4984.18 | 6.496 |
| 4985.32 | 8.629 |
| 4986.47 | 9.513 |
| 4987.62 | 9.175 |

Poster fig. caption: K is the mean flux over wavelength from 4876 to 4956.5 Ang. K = 10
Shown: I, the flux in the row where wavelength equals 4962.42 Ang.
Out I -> 10.05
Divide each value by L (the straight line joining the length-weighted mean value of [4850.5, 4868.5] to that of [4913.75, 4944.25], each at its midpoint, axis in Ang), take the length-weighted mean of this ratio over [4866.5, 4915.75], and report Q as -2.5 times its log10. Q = 0.021 mag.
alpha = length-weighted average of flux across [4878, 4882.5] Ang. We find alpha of 9.52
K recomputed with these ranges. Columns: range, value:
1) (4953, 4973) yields 9.38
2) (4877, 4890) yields 9.5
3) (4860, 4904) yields 9.65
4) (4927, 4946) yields 10.5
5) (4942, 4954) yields 10.6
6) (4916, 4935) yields 9.94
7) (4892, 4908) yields 10.2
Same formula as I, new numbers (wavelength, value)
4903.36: 9.549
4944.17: 10.49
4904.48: 9.506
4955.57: 9.608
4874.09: 9.225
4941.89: 10.33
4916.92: 11.47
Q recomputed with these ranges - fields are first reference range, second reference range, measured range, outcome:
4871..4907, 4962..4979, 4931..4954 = -0.063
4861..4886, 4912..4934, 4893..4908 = -0.060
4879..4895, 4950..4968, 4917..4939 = -0.062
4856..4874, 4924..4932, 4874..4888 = 0.035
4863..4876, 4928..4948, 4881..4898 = 0.063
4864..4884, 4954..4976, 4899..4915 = -0.098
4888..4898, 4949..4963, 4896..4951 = -0.078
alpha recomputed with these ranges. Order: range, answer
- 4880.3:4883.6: 9.72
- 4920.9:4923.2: 7.14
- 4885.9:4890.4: 9.32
